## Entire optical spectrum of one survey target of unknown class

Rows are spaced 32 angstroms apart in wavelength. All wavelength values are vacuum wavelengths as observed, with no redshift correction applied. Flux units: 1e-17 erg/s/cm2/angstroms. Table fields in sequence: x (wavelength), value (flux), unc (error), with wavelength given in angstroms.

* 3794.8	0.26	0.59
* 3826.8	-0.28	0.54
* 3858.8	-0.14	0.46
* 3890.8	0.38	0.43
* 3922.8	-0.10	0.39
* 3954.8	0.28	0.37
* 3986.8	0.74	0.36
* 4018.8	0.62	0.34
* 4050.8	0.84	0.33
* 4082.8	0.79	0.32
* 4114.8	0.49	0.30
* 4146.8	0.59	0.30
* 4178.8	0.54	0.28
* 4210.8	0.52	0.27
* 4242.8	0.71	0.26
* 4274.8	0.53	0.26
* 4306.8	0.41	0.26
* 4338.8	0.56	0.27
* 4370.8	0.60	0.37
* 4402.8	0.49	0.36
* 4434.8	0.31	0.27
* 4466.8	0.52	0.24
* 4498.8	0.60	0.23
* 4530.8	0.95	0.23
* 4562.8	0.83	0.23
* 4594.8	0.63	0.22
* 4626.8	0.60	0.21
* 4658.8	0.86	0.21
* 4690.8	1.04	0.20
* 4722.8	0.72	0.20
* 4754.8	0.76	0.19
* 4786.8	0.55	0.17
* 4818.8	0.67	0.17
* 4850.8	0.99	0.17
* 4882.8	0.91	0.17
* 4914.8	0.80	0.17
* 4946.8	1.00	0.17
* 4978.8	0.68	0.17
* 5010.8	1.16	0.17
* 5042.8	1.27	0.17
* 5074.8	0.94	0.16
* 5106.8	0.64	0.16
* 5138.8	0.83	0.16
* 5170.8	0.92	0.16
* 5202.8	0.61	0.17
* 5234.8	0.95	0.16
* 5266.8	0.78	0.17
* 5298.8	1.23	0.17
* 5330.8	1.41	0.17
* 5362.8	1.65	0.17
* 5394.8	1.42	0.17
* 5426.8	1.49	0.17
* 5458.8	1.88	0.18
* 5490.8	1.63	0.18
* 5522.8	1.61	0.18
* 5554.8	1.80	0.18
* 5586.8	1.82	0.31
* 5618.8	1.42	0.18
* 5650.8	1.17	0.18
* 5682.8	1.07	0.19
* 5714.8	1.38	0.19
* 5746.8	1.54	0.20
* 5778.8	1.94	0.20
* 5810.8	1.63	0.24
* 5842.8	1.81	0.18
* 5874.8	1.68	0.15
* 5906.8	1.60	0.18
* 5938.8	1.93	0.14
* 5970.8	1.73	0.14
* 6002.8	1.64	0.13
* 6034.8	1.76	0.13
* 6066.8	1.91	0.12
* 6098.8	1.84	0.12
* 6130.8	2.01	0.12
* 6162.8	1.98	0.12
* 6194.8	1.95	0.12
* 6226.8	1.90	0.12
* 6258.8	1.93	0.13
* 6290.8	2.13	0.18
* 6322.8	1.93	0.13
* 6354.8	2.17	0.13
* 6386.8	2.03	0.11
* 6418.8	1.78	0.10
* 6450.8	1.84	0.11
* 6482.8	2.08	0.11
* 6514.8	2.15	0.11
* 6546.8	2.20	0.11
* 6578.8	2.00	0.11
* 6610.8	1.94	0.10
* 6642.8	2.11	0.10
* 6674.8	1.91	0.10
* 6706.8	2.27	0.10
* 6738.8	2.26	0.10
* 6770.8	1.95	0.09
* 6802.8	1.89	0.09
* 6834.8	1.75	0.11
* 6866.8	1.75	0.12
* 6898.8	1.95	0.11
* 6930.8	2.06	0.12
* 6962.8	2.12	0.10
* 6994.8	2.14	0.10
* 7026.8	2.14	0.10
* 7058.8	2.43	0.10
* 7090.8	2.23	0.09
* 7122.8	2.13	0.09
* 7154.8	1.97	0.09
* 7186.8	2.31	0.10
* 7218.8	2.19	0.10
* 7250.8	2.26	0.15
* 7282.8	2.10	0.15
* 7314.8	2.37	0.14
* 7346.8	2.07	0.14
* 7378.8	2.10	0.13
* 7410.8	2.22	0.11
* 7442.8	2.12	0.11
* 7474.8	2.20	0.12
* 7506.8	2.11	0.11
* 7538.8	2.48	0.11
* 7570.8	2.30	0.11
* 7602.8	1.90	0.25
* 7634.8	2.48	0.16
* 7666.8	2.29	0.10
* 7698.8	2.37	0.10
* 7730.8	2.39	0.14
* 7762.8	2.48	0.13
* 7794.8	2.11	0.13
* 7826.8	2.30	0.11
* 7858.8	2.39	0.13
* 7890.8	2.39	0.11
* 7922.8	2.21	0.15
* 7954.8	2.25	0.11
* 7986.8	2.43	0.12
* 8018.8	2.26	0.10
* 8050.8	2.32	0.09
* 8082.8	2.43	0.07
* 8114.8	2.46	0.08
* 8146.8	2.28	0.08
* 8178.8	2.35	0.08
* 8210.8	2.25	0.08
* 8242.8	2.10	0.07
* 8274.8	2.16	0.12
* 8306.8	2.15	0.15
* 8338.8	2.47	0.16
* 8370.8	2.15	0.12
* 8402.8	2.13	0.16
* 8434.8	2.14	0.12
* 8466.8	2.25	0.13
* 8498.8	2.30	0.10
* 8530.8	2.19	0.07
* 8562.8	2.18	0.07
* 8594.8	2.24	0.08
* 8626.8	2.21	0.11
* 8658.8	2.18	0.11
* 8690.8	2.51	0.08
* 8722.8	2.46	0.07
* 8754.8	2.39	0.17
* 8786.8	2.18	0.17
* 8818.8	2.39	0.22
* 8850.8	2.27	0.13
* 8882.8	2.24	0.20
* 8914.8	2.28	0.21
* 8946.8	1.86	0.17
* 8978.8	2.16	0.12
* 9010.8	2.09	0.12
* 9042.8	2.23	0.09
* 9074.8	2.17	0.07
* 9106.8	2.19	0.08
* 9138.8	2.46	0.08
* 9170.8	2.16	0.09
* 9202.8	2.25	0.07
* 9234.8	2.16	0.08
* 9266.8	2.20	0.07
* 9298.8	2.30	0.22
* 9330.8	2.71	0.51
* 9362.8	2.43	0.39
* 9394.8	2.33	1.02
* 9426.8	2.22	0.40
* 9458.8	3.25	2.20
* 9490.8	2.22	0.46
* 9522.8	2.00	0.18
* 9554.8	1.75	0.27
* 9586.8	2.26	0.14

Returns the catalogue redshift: 0.324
